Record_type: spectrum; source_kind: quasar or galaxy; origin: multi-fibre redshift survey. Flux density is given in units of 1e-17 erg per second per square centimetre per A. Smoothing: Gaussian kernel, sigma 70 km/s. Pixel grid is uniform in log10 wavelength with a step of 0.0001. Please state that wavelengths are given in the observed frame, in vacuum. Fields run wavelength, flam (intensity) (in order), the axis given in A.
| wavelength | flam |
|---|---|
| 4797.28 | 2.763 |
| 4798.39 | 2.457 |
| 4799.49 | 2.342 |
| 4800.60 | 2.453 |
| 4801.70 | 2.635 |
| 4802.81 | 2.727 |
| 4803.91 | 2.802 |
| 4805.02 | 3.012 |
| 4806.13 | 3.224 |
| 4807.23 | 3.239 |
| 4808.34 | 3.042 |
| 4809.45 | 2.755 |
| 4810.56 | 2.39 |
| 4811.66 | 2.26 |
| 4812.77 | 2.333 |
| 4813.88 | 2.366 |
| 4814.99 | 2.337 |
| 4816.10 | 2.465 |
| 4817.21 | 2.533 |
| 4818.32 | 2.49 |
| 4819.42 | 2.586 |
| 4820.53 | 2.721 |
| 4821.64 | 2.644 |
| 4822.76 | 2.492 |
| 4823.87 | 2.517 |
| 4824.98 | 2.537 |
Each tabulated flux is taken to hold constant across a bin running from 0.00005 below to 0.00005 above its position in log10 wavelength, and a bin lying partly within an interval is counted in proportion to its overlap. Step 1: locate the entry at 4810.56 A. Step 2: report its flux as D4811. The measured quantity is 2.39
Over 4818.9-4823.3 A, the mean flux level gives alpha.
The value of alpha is 2.61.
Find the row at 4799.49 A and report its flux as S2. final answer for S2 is 2.342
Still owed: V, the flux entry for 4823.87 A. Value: 2.517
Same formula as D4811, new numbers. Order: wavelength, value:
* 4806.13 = 3.224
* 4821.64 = 2.644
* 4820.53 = 2.721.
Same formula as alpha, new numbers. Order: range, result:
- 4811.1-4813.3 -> 2.3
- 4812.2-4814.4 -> 2.34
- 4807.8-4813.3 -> 2.56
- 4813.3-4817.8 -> 2.42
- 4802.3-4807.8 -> 3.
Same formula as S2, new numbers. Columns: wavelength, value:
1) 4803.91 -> 2.802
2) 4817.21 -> 2.533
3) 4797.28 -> 2.763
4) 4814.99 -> 2.337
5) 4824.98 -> 2.537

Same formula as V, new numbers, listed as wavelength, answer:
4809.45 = 2.755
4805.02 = 3.012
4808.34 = 3.042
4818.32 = 2.49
